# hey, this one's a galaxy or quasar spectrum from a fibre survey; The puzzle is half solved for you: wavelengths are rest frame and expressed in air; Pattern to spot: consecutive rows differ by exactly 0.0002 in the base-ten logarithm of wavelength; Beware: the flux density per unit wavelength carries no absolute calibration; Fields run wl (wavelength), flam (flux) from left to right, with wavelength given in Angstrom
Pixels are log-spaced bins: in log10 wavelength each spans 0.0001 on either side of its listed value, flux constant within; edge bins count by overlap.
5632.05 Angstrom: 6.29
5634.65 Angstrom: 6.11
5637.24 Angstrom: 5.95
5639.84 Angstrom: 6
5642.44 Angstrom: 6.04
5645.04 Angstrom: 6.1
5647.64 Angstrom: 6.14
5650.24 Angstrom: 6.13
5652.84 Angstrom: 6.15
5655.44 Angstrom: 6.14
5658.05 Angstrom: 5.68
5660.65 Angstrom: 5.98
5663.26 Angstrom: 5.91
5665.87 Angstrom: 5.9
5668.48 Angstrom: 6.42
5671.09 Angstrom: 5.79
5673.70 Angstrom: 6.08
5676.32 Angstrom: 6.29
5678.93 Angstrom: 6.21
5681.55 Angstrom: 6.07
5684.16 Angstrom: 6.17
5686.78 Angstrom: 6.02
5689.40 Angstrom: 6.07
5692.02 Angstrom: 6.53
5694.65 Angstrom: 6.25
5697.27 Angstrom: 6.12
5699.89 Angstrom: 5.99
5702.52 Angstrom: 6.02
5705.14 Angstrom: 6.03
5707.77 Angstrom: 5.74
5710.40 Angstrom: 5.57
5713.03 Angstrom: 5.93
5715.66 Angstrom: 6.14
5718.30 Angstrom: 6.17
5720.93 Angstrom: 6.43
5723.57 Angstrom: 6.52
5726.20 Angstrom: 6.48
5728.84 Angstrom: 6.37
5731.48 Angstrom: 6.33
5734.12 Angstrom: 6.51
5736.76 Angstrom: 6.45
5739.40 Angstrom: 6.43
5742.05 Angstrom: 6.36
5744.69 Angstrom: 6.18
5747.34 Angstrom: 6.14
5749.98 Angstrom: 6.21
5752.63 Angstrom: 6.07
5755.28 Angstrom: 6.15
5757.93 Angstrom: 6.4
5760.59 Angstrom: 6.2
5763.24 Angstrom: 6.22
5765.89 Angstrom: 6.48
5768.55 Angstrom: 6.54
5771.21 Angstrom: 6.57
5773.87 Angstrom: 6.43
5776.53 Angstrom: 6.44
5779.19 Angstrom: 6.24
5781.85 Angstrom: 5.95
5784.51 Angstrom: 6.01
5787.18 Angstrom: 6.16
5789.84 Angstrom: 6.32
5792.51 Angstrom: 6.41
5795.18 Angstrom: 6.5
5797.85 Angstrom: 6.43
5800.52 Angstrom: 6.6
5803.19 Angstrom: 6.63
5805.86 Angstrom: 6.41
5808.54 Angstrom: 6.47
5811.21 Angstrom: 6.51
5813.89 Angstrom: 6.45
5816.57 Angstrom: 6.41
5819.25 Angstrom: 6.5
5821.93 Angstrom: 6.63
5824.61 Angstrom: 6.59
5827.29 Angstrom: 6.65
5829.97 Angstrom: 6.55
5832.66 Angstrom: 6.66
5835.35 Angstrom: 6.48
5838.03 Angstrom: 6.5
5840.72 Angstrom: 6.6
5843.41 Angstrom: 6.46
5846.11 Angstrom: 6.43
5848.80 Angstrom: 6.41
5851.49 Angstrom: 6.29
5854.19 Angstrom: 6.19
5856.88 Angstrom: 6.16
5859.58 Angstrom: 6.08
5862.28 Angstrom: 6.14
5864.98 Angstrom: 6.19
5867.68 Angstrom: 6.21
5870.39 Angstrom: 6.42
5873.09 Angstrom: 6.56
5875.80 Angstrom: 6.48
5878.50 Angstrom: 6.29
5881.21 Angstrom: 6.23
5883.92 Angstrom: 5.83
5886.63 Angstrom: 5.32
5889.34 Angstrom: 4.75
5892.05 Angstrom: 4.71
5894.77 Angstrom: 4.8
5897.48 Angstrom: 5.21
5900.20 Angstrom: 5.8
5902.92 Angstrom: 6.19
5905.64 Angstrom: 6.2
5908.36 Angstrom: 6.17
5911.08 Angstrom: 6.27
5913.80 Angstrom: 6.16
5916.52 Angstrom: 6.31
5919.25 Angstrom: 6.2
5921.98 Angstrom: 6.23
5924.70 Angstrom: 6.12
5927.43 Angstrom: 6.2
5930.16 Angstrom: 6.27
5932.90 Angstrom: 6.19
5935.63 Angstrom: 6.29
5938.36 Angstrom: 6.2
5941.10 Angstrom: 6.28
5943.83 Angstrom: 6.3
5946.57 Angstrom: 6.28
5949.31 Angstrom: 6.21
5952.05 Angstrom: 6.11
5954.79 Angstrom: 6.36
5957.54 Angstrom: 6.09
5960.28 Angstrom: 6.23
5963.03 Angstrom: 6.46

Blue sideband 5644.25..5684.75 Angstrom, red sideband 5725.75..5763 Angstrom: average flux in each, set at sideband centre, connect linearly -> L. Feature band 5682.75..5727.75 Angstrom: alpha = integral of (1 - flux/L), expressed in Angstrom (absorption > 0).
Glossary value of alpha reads 0.4 Angstrom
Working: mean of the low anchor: 6.07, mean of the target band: 6.13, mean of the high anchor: 6.3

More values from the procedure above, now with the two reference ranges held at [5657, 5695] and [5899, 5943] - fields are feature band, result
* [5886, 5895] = 1.91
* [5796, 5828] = -1.93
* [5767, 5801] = -1.17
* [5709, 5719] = 0.28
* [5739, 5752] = -0.26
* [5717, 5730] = -0.60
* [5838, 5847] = -0.49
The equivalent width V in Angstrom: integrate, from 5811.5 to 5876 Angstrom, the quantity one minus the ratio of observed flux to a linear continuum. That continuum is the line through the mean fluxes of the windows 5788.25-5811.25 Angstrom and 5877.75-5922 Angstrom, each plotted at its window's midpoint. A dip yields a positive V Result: -2.6 Angstrom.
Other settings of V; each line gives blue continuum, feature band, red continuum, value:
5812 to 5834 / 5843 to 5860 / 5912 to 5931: 0.44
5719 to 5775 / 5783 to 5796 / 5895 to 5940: 0.04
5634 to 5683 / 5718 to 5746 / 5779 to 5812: -0.78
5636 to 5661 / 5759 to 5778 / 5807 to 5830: -0.08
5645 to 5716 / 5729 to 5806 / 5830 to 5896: -3.29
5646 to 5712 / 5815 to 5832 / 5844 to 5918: -1.54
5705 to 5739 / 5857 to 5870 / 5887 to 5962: -0.24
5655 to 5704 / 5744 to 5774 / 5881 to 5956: -1.24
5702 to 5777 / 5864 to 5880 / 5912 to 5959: -0.32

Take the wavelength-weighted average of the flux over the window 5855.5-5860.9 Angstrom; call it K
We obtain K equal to 6.13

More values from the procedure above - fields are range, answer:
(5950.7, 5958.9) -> 6.18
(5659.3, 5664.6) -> 5.94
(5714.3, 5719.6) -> 6.15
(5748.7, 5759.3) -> 6.2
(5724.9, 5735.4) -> 6.42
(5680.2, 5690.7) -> 6.08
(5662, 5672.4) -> 6.01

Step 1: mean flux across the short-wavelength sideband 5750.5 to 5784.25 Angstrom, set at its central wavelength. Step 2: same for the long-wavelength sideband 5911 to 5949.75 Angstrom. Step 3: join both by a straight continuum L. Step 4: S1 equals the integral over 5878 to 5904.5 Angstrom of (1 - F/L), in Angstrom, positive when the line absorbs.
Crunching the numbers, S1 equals 3.20 Angstrom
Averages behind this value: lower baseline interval 6.3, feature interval 5.49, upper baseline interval 6.23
